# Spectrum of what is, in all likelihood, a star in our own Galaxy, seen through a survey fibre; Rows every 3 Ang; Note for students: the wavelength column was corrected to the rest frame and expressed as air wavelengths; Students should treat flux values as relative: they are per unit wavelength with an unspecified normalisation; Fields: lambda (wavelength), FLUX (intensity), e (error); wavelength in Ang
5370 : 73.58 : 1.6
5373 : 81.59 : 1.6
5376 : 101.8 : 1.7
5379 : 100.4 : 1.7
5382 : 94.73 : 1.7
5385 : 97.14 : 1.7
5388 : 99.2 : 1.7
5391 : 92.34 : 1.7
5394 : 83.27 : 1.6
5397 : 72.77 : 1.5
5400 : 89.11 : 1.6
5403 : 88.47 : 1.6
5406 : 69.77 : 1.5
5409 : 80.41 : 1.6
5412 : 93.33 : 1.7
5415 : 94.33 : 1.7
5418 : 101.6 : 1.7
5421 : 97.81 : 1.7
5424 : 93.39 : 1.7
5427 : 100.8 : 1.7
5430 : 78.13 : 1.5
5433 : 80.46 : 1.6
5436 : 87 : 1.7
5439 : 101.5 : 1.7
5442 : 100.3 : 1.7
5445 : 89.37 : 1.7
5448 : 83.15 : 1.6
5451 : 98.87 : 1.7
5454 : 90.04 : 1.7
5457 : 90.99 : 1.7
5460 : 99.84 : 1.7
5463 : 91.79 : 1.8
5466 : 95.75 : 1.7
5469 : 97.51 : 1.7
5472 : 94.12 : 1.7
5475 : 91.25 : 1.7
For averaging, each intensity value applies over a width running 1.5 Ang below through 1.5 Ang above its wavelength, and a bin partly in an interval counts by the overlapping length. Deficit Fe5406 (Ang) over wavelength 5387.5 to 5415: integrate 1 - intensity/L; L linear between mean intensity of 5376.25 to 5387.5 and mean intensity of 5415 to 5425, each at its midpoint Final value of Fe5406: 3.46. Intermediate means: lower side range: 98.1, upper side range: 97.3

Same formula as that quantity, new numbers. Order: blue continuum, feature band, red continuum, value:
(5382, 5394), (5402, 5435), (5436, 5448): 1.9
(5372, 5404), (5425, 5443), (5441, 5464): 0.2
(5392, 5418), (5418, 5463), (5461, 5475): -1.1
